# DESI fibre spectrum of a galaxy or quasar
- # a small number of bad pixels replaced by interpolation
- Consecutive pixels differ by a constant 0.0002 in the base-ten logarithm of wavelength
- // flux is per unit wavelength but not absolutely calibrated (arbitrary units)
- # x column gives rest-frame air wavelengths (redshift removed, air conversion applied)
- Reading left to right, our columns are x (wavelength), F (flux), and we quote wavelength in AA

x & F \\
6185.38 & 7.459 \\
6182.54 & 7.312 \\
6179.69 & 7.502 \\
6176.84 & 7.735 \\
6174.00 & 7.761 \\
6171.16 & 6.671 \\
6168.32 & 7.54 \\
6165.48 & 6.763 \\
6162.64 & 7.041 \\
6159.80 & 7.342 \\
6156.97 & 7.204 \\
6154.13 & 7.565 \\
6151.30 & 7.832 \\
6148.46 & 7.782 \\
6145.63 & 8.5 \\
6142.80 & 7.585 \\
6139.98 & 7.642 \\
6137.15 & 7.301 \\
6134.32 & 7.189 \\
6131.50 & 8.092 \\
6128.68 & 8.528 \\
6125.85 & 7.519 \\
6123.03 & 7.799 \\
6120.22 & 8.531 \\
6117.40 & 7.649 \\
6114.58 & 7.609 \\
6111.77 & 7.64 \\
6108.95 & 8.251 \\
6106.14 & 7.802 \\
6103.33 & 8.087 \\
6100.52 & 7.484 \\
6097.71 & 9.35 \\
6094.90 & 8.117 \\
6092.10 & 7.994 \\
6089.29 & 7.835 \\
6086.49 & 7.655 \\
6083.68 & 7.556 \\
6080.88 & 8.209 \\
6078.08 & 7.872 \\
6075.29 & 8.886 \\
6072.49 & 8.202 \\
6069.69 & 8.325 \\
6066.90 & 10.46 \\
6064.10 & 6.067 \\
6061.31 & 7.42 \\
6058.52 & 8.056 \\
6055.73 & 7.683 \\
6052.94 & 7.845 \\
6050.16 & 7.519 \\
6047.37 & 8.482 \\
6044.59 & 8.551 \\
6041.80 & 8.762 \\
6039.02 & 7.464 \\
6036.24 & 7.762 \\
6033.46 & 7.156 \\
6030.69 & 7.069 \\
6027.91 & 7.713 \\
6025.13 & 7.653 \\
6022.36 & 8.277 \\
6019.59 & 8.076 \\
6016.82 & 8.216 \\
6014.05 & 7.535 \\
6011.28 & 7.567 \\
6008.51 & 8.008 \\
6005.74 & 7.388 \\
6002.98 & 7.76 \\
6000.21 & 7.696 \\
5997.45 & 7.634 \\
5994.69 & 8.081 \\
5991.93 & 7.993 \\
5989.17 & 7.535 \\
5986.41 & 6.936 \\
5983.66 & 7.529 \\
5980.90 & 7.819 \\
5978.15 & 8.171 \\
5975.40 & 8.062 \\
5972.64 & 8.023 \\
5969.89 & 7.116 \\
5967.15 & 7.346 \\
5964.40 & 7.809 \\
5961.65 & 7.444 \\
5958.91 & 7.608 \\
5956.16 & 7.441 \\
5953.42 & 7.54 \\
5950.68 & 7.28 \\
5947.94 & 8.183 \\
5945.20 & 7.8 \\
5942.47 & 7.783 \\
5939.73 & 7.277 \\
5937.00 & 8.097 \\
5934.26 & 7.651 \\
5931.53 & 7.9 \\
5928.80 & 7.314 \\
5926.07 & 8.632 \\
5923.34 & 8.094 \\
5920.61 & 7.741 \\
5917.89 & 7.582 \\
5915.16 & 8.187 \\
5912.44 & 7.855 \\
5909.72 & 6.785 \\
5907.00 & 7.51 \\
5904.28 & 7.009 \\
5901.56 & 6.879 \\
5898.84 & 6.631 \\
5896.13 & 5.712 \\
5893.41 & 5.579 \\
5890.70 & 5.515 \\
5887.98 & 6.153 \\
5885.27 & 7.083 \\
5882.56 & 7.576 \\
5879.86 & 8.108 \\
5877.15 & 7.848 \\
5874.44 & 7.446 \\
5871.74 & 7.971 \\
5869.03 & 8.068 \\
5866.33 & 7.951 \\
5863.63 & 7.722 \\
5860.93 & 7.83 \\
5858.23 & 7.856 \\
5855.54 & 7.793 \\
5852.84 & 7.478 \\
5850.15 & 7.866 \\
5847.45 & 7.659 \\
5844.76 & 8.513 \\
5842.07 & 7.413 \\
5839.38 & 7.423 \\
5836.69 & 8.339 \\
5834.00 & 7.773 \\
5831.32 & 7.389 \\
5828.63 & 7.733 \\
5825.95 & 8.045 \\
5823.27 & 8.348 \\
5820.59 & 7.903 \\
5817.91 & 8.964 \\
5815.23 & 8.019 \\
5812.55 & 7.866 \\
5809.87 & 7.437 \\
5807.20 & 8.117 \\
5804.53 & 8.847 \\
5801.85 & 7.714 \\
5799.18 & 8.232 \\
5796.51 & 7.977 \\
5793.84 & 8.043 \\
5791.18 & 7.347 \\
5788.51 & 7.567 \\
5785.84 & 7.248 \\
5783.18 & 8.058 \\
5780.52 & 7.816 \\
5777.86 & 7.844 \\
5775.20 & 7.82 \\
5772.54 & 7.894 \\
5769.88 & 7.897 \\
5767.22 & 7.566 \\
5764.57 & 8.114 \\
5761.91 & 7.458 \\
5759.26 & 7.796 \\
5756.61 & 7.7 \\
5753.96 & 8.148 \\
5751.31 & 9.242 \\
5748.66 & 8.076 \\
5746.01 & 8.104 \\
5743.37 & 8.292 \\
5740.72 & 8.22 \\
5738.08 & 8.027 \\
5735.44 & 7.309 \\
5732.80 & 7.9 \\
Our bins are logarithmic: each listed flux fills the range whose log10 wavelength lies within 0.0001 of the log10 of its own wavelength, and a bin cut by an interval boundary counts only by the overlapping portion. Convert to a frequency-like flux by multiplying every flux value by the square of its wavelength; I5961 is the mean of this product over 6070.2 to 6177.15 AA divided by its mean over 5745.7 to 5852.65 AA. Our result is 1.10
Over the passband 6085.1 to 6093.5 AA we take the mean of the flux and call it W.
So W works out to 7.83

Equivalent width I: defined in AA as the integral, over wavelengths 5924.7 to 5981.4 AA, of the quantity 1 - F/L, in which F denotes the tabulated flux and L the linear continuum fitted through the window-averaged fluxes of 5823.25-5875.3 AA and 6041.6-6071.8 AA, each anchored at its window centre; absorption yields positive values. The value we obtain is 1.6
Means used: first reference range 7.82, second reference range 8.08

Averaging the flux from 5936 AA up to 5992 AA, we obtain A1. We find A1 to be 7.65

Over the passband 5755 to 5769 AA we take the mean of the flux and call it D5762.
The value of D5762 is 7.74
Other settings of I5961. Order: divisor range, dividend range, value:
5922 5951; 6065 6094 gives 1.10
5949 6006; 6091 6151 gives 1.09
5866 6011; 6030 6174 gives 1.10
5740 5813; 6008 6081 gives 1.10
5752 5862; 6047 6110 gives 1.12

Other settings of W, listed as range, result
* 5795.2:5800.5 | 8.1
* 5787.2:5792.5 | 7.45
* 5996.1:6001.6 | 7.66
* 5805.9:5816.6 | 7.86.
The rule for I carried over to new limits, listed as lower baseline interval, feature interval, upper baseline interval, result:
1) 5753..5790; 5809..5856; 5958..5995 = -0.9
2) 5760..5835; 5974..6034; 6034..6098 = 2.2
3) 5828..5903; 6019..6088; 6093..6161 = -2.0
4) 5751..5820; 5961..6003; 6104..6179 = 0.5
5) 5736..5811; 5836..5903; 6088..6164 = 4.6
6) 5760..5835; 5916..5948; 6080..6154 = 0.3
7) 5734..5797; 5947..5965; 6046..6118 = 0.8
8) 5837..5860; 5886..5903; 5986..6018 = 3.6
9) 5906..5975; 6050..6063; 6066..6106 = 0.7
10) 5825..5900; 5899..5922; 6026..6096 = 0.5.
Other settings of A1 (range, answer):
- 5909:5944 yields 7.78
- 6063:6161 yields 7.93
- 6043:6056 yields 8.05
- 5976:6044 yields 7.76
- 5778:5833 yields 7.93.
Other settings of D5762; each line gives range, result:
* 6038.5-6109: 8.08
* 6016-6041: 7.73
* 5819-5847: 7.89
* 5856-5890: 7.6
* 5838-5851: 7.77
